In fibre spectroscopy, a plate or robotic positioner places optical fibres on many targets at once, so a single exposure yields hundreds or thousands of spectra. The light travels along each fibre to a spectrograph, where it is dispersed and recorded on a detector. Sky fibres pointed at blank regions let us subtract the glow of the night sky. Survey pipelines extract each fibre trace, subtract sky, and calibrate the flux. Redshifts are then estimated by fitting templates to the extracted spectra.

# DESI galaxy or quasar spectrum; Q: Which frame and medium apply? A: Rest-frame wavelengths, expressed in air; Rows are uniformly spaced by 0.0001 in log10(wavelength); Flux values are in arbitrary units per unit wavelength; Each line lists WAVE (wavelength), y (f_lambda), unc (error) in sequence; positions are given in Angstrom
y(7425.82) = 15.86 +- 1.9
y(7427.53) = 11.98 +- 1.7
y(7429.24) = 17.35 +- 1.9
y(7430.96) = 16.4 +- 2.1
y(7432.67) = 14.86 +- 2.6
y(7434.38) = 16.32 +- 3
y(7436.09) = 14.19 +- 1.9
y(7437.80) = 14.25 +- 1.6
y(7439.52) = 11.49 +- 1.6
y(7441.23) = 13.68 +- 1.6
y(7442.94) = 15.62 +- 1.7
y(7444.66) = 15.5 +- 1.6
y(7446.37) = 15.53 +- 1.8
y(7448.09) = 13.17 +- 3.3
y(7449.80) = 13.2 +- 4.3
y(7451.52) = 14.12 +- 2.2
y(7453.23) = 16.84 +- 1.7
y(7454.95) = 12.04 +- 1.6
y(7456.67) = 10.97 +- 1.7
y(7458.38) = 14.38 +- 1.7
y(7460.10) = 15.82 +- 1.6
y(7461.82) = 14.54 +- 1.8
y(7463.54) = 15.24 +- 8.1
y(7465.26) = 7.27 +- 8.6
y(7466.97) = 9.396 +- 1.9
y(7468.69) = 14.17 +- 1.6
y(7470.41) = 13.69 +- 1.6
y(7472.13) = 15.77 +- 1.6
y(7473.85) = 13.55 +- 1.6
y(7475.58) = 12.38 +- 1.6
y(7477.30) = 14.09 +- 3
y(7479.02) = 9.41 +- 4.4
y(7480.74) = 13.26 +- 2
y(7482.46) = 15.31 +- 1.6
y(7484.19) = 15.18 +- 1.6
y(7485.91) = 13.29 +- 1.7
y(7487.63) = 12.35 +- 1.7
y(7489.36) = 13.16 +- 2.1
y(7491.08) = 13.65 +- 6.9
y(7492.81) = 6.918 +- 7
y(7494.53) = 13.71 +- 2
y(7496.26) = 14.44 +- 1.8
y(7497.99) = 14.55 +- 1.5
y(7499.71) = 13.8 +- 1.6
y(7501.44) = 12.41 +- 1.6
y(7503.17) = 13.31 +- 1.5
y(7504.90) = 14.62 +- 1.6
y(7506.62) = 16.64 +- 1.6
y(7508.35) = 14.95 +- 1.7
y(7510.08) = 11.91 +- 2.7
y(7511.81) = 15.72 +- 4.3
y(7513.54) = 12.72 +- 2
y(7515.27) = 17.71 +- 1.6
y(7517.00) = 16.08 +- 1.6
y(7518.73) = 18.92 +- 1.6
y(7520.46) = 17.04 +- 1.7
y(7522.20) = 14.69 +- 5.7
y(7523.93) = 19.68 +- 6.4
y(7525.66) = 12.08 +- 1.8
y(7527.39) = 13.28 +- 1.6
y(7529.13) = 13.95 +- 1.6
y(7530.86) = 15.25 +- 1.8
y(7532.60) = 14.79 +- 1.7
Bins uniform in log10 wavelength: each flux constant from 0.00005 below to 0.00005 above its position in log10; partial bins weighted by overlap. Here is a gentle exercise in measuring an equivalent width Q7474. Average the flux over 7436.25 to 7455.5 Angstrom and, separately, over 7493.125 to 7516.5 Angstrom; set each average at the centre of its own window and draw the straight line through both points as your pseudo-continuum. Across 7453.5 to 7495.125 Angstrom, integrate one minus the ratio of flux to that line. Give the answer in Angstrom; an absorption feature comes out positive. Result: 3.62 Angstrom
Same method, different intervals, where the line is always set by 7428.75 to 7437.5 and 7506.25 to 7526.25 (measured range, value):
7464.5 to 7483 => 3.7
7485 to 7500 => 2.7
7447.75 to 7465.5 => 2.3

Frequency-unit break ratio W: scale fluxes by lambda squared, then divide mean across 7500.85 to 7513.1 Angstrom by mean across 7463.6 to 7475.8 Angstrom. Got 1.1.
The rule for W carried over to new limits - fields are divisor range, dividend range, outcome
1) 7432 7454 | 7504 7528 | 1.09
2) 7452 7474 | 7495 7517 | 1.09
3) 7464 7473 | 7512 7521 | 1.36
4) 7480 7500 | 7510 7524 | 1.22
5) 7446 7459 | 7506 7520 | 1.16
